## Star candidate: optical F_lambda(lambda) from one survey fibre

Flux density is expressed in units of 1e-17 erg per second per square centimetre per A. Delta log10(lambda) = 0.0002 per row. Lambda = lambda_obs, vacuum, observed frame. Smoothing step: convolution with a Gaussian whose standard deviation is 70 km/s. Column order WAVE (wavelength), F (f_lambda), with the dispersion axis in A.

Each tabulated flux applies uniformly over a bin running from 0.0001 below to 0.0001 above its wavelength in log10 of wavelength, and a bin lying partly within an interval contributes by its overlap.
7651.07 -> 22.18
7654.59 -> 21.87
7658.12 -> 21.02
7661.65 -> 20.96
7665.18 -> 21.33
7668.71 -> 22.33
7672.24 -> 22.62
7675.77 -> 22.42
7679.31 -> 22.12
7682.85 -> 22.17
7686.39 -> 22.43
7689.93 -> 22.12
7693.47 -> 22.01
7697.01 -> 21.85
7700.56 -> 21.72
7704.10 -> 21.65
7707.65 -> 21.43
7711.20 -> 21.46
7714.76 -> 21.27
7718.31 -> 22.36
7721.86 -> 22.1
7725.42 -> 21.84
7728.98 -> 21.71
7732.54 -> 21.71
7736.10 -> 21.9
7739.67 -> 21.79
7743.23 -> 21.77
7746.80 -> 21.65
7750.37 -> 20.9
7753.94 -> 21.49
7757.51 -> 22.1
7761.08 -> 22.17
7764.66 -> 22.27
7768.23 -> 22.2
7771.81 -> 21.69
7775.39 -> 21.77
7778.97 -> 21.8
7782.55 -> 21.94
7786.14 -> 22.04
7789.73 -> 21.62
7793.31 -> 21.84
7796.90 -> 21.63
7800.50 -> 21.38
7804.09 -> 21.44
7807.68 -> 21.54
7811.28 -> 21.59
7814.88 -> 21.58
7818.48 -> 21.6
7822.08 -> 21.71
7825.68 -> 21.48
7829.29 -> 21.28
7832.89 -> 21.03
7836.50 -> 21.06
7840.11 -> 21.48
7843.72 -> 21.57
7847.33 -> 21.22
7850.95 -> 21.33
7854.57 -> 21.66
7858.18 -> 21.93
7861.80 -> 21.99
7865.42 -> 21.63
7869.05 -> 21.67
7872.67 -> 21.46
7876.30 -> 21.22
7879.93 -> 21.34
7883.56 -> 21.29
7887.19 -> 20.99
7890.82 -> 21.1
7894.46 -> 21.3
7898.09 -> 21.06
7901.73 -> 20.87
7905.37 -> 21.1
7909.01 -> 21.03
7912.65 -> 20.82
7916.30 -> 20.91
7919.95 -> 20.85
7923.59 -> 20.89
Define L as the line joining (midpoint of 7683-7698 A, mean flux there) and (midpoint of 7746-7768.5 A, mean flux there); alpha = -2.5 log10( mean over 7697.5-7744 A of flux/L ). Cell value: 0.01 mag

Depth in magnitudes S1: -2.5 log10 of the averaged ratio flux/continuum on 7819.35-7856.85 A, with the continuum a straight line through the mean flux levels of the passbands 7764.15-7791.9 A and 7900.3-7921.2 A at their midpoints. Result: 0.003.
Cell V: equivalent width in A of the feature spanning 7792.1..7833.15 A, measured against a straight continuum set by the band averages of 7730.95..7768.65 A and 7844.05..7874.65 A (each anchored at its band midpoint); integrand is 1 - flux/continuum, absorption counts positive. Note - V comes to 0.3 A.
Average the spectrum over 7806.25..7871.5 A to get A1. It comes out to 21.5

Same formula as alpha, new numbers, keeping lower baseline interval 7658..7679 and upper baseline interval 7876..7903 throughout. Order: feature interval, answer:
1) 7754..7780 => -0.02 mag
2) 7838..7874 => -0.02 mag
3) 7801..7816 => -0.01 mag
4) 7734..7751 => 0.00 mag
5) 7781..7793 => -0.02 mag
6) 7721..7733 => -0.01 mag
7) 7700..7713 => 0.01 mag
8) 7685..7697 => -0.02 mag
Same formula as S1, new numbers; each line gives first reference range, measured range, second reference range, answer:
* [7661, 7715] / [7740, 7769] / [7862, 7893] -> 0.00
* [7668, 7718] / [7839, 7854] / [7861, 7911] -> 0.00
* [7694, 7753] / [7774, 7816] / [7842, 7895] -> -0.01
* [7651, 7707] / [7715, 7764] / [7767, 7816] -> 0.00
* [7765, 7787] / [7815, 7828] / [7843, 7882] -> 0.01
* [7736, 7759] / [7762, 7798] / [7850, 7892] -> -0.02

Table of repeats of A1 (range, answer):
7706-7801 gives 21.8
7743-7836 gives 21.7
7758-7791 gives 22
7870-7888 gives 21.3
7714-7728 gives 21.9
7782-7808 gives 21.7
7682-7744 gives 21.8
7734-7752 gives 21.6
